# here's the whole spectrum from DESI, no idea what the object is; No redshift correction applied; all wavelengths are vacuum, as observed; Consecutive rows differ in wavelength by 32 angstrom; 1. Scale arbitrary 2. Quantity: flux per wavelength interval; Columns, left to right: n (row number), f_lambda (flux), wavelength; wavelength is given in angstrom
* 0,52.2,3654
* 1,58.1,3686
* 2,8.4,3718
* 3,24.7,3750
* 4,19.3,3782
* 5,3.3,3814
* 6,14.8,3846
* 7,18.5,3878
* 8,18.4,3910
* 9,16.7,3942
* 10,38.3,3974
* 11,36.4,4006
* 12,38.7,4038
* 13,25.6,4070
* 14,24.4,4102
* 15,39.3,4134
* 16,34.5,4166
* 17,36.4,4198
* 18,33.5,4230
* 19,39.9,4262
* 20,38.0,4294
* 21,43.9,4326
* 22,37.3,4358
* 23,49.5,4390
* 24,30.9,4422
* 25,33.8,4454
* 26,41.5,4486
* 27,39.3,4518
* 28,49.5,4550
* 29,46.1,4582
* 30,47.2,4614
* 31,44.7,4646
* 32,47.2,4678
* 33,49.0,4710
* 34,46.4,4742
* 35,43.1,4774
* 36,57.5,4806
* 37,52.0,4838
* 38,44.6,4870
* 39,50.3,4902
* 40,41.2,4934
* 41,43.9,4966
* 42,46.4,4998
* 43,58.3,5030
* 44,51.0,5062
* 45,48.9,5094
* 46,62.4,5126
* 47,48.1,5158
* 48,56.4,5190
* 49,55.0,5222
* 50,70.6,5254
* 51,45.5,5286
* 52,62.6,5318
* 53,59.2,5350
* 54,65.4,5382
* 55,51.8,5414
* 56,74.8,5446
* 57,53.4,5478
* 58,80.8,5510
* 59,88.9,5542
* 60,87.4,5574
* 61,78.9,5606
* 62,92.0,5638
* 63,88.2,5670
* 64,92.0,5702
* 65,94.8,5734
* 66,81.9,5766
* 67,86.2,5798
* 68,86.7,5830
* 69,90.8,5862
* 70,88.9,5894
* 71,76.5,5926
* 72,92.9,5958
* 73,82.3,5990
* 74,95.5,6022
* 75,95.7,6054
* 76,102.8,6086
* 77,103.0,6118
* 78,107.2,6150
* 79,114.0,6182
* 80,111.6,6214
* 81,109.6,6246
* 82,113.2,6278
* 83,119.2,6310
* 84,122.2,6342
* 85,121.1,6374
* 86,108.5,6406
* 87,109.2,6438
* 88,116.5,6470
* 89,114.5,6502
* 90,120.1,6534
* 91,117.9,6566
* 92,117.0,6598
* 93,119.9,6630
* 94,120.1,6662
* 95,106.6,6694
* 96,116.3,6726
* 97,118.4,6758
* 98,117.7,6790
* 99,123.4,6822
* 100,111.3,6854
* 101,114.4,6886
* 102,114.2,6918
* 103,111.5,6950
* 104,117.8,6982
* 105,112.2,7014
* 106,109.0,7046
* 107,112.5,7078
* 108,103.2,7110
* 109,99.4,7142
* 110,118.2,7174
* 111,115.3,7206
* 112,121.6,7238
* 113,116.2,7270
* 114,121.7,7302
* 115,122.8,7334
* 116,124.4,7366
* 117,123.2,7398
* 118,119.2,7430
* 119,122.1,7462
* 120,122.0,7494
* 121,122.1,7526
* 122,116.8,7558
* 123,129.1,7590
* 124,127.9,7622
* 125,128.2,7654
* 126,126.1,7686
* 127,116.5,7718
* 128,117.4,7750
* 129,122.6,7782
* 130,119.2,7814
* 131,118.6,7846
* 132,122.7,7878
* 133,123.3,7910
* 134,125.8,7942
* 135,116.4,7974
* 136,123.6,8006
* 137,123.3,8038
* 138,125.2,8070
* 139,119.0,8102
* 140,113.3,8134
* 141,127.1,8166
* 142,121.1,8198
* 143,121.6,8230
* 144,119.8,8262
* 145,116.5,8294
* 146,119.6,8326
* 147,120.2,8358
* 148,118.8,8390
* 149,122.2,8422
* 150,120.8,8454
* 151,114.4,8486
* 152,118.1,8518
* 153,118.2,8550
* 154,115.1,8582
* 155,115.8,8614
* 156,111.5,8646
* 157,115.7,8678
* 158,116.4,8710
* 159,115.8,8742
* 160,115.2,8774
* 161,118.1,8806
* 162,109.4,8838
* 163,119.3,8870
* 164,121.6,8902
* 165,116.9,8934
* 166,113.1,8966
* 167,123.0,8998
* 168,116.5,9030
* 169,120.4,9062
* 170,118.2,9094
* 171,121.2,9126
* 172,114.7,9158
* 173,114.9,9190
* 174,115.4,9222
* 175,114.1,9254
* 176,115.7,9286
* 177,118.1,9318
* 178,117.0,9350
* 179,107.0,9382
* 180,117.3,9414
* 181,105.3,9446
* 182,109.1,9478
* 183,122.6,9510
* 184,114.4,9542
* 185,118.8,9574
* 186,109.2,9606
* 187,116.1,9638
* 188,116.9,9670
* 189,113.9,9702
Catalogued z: 0.38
